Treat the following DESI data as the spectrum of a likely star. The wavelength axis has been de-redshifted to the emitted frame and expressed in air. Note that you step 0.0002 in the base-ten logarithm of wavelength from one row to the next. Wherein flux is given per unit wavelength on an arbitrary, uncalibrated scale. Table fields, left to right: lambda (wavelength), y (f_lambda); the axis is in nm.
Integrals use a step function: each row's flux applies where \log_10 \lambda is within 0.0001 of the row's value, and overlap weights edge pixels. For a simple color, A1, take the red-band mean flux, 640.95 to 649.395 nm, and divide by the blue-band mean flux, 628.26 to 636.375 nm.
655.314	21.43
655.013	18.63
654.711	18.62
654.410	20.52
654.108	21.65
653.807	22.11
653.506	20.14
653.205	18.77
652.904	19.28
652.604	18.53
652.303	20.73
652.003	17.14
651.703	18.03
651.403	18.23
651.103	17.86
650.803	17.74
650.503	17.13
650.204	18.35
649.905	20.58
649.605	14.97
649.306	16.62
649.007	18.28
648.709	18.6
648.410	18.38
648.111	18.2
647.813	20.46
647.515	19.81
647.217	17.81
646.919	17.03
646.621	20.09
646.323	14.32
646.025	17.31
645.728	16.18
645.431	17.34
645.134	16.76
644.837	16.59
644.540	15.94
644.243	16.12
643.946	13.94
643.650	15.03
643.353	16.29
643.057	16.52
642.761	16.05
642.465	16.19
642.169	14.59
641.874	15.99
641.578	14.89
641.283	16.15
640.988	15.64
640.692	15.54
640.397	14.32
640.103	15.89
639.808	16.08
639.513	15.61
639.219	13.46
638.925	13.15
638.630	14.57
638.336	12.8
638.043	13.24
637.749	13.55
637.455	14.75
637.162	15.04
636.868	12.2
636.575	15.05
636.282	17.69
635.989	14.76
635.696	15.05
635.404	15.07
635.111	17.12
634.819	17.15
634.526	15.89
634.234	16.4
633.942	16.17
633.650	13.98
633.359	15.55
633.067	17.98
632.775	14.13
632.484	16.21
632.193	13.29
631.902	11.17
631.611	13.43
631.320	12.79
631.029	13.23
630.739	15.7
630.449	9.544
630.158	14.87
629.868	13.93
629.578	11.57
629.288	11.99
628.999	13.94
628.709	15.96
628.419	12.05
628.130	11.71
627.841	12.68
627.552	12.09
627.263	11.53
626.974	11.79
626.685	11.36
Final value 1.16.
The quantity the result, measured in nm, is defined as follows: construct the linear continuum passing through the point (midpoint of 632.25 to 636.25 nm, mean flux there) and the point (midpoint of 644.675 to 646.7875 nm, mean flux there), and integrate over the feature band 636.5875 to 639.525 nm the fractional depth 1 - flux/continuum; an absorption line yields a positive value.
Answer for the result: 0.43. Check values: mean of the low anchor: 15.8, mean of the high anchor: 16.9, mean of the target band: 13.8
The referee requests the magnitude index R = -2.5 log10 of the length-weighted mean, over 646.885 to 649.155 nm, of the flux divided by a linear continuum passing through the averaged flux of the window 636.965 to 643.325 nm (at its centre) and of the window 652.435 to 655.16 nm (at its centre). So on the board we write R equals -0.05 mag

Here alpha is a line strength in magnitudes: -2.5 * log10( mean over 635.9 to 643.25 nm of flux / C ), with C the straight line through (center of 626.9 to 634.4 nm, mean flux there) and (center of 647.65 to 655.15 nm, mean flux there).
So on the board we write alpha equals 0.06 mag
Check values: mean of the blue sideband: 13.6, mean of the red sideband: 18.8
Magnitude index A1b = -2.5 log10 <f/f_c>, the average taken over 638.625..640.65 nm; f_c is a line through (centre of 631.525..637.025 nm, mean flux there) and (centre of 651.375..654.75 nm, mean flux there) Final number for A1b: 0.12 mag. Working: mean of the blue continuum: 15.2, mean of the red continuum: 19.6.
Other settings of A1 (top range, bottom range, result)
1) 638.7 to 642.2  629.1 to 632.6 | 1.15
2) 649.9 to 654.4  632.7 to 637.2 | 1.22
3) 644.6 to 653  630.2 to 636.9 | 1.21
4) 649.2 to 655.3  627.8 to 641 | 1.31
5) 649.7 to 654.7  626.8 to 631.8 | 1.49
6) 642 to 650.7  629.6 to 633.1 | 1.25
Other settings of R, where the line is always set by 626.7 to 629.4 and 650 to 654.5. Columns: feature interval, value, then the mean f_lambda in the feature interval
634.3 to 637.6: -0.06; 15.5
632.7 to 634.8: -0.13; 15.9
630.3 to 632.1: 0.06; 12.7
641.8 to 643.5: 0.04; 15.9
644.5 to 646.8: 0.03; 16.9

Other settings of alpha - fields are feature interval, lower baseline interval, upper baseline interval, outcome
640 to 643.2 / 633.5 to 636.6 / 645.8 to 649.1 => 0.10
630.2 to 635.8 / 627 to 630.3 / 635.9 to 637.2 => -0.05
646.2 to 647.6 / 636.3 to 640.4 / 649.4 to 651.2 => -0.06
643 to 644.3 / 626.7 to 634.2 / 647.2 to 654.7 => 0.10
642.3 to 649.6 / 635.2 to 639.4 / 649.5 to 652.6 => -0.02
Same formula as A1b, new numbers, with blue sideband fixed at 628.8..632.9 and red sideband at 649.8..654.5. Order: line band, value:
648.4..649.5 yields 0.028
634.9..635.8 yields -0.097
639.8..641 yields 0.036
